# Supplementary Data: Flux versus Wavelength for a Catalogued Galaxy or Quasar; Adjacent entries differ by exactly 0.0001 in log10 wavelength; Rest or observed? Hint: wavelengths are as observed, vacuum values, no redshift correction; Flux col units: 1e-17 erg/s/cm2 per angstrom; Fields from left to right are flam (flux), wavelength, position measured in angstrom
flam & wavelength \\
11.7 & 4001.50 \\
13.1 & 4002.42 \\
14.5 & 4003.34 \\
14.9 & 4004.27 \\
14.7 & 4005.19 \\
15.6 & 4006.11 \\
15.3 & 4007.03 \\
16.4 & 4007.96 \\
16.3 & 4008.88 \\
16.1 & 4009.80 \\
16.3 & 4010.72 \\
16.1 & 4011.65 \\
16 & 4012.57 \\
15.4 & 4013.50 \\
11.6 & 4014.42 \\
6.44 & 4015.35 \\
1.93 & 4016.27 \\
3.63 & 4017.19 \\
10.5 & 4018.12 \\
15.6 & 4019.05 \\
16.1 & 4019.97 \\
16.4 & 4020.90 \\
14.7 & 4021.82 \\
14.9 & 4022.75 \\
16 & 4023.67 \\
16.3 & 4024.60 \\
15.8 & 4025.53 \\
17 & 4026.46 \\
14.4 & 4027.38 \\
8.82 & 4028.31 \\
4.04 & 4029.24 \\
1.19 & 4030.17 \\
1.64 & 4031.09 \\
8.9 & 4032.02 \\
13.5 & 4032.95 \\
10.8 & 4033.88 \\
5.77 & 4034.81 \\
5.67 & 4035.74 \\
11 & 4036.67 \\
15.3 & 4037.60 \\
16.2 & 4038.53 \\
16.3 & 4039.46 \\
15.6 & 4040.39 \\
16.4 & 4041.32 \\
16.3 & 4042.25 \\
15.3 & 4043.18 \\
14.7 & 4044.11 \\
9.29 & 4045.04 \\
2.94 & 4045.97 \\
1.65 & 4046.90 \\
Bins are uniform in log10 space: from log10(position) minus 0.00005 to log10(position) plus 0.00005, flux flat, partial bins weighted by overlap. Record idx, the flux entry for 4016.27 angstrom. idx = 1.93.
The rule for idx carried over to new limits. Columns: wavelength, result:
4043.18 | 15.3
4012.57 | 16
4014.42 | 11.6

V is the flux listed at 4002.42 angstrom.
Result 13.1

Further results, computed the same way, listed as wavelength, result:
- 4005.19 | 14.7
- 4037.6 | 15.3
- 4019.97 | 16.1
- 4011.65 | 16.1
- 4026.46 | 17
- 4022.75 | 14.9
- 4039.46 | 16.3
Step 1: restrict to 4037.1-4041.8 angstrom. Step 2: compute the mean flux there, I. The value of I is 15.9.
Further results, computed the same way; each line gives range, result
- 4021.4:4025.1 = 15.5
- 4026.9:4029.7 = 9.17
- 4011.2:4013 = 16.1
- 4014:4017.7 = 5.89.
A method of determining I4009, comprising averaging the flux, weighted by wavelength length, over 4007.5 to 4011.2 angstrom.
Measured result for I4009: 16.3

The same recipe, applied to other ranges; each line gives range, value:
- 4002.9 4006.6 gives 14.9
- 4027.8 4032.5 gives 5.03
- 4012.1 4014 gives 15.6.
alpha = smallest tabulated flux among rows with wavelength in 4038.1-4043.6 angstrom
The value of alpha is 15.3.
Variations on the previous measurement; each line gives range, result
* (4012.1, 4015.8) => 6.44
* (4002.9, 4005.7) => 14.5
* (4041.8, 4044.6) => 14.7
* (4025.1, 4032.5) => 1.19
